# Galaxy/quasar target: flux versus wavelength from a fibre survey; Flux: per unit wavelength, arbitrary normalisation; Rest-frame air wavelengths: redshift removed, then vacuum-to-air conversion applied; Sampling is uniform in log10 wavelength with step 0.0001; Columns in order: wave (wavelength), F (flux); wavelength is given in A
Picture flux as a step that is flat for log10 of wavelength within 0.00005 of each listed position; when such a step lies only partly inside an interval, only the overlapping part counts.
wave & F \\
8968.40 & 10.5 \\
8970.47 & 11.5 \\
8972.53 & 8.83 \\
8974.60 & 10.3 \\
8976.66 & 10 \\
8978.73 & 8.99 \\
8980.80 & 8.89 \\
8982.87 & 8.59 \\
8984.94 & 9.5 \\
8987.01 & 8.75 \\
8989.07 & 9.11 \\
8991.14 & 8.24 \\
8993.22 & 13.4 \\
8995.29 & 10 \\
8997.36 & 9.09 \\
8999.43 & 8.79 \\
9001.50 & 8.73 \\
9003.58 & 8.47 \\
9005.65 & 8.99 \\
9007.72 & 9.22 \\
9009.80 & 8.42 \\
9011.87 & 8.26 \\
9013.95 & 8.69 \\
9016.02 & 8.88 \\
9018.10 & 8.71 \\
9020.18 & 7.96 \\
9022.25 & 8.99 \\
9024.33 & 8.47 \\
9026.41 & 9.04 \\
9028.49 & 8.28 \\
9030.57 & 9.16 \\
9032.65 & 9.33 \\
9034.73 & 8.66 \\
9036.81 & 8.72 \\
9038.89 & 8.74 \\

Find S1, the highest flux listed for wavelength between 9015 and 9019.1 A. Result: 8.88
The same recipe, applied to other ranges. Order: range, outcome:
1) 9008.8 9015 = 8.69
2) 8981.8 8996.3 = 13.4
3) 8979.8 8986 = 9.5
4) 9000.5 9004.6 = 8.73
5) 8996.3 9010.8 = 9.22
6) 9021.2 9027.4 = 9.04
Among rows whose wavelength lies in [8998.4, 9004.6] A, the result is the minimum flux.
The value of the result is 8.47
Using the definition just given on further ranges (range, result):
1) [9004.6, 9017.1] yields 8.26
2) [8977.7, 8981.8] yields 8.89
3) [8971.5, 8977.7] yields 8.83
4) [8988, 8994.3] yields 8.24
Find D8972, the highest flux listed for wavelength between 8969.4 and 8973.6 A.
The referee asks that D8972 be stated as 11.5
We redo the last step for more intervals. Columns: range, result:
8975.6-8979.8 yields 10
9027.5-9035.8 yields 9.33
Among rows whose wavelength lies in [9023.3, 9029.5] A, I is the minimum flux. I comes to 8.28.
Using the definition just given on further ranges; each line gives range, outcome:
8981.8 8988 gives 8.59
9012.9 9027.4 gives 7.96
